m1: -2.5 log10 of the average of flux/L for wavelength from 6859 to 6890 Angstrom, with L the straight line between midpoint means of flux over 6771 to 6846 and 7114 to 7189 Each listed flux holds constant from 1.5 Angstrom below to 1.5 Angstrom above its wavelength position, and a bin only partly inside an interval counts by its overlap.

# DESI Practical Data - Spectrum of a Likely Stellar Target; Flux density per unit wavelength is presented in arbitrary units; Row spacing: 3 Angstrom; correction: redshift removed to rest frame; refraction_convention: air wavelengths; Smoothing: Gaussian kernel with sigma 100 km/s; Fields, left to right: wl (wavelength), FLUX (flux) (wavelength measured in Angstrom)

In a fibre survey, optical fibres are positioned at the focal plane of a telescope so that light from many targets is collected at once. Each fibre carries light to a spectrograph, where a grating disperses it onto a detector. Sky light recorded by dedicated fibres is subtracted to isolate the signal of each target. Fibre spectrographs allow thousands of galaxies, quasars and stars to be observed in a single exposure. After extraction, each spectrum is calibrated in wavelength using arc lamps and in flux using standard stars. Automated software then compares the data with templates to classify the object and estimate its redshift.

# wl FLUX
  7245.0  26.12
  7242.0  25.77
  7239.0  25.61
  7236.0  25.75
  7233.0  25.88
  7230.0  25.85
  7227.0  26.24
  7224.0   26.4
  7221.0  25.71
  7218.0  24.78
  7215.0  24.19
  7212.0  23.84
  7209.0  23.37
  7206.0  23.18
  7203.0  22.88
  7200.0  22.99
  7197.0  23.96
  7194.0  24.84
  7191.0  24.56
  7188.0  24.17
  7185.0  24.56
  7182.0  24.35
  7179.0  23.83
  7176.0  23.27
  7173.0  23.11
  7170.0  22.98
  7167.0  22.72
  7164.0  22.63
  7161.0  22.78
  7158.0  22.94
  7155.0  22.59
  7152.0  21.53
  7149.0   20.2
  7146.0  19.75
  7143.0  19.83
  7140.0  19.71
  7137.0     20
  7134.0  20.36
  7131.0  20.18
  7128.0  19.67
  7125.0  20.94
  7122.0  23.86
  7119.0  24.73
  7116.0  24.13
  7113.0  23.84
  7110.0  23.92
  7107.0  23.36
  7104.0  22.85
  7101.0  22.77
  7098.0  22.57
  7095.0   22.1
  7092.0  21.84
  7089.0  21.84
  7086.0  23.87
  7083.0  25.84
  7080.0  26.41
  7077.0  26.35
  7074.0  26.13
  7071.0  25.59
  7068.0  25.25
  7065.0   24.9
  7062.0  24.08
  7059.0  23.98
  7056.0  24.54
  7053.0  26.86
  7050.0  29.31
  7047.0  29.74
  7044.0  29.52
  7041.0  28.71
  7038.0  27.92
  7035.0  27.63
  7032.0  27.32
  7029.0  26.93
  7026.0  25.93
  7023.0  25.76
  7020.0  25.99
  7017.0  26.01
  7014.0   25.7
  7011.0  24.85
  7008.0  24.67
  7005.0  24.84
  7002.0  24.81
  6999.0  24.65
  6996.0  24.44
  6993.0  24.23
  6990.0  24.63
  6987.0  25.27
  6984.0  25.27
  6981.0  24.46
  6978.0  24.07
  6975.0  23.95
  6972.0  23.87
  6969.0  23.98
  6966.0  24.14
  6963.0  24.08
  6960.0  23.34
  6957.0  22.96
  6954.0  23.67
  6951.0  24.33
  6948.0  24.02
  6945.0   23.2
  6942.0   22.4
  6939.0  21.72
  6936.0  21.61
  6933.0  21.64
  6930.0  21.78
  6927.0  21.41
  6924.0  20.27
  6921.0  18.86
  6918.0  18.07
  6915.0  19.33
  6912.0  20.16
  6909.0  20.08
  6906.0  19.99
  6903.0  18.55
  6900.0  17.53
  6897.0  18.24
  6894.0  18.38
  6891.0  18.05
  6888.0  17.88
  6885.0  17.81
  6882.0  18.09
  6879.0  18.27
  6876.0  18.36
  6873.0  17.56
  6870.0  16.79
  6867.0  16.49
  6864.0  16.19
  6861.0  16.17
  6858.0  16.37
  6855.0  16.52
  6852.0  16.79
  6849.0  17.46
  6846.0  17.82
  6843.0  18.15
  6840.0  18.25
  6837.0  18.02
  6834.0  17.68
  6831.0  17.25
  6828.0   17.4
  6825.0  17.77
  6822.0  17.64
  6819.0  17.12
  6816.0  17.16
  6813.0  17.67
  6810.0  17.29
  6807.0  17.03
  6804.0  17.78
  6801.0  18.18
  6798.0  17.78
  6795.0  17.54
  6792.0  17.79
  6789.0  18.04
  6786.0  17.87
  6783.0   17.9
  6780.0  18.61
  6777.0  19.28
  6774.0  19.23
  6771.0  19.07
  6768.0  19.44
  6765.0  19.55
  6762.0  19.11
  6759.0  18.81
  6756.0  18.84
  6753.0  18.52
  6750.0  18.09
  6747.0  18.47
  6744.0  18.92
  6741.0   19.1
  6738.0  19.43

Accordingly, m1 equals 0.08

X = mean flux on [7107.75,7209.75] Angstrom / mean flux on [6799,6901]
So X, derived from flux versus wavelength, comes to 1.3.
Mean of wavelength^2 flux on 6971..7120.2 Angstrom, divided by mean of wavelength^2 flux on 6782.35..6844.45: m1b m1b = 1.52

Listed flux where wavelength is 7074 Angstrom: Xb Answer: 26.13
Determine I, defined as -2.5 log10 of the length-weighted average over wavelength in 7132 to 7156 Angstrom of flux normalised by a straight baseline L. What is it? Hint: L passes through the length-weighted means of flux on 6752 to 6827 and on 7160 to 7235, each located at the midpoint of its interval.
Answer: 0.145 mag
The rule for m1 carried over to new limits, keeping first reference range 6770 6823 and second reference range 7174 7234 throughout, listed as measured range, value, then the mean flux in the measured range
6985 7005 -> -0.171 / 24.7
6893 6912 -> 0.040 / 18.9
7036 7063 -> -0.235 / 27.3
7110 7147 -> 0.081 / 21.5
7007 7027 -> -0.191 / 25.6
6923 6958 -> -0.112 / 22.4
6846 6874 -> 0.134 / 16.7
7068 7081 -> -0.164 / 26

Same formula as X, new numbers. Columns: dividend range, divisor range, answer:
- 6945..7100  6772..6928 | 1.40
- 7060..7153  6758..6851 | 1.27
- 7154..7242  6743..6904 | 1.35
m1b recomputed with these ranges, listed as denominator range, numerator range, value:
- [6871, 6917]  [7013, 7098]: 1.46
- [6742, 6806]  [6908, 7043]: 1.37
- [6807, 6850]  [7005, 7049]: 1.62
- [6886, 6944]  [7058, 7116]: 1.28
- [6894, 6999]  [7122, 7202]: 1.07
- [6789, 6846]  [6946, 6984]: 1.42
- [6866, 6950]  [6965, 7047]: 1.35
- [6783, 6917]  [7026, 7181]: 1.44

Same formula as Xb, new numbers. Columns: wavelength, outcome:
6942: 22.4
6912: 20.16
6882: 18.09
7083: 25.84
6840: 18.25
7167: 22.72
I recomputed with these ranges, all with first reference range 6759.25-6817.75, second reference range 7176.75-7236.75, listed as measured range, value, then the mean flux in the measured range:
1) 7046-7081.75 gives -0.165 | 26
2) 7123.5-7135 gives 0.154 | 20.3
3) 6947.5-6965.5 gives -0.145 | 23.7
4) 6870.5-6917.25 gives 0.075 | 18.5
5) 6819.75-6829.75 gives 0.073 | 17.6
